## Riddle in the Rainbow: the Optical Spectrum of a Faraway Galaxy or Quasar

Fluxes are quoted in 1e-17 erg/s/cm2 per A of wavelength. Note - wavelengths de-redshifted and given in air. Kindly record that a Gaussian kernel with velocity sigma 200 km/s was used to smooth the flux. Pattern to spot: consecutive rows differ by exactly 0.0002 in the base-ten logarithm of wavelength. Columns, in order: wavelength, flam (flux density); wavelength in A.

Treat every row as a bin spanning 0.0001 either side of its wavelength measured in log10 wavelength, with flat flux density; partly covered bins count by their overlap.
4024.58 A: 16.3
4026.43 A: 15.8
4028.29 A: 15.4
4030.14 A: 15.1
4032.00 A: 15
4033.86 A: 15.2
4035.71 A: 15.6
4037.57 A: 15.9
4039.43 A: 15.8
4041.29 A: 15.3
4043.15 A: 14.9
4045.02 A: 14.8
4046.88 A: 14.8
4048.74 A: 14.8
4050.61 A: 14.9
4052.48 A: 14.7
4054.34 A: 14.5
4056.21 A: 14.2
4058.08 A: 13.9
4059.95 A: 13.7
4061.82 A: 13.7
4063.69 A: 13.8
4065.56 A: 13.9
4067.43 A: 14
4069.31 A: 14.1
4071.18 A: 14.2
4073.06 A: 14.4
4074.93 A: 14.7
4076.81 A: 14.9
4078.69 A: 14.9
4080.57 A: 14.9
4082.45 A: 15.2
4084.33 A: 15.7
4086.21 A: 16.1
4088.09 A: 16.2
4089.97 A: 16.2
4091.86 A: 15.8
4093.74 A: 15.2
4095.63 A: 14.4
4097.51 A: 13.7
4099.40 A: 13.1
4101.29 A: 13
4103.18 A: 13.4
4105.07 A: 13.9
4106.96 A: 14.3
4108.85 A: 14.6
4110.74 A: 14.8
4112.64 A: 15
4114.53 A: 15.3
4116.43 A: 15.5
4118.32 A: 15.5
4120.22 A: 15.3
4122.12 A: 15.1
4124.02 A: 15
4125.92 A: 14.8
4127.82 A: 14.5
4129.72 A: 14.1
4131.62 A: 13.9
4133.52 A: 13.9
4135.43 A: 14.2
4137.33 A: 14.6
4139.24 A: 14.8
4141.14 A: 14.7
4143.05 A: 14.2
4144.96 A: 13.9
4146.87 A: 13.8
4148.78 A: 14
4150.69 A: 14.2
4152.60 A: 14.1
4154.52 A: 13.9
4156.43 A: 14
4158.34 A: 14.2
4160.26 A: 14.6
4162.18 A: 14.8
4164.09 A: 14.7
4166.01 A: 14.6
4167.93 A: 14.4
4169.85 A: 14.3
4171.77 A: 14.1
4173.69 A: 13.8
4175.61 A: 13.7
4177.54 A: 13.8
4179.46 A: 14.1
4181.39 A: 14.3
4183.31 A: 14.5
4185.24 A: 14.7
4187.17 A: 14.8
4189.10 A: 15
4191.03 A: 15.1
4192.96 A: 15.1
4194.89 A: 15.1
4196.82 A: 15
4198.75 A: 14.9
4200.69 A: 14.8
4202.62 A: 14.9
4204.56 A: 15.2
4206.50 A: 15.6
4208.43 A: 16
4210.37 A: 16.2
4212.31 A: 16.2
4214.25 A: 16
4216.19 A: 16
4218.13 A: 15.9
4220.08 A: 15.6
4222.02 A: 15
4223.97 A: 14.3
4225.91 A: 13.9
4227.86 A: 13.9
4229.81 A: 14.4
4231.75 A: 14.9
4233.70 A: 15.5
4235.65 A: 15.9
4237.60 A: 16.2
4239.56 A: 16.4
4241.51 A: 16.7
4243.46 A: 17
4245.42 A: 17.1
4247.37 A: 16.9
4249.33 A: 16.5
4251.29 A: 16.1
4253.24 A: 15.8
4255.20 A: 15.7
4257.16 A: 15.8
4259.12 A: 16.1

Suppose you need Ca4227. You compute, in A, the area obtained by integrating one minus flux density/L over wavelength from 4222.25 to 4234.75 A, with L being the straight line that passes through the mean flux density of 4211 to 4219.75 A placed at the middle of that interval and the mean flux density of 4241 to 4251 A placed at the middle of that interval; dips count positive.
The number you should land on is 1.4 A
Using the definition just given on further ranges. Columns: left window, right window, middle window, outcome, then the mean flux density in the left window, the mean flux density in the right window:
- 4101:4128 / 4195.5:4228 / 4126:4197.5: 2.98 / 14.7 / 15.3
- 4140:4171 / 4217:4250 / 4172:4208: 0.46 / 14.3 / 15.6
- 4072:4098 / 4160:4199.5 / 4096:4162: 2.35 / 15.2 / 14.5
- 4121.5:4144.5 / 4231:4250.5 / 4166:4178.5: 0.89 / 14.5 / 16.3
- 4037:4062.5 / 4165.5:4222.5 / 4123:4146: 0.73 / 14.7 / 15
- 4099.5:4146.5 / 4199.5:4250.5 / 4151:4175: 1.06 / 14.5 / 15.7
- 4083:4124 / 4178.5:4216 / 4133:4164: 1.54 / 14.9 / 15.2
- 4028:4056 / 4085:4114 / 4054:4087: 0.87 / 15.1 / 14.7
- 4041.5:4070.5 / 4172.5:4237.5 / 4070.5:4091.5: -1.17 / 14.3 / 15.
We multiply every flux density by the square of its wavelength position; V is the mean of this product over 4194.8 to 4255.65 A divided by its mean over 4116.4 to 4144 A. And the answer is 1.12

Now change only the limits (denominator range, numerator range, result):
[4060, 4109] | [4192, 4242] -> 1.13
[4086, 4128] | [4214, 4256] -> 1.13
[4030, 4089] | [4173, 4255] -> 1.12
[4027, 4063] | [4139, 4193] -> 1.02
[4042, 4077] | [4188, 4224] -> 1.15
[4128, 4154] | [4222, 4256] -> 1.16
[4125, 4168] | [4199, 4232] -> 1.10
